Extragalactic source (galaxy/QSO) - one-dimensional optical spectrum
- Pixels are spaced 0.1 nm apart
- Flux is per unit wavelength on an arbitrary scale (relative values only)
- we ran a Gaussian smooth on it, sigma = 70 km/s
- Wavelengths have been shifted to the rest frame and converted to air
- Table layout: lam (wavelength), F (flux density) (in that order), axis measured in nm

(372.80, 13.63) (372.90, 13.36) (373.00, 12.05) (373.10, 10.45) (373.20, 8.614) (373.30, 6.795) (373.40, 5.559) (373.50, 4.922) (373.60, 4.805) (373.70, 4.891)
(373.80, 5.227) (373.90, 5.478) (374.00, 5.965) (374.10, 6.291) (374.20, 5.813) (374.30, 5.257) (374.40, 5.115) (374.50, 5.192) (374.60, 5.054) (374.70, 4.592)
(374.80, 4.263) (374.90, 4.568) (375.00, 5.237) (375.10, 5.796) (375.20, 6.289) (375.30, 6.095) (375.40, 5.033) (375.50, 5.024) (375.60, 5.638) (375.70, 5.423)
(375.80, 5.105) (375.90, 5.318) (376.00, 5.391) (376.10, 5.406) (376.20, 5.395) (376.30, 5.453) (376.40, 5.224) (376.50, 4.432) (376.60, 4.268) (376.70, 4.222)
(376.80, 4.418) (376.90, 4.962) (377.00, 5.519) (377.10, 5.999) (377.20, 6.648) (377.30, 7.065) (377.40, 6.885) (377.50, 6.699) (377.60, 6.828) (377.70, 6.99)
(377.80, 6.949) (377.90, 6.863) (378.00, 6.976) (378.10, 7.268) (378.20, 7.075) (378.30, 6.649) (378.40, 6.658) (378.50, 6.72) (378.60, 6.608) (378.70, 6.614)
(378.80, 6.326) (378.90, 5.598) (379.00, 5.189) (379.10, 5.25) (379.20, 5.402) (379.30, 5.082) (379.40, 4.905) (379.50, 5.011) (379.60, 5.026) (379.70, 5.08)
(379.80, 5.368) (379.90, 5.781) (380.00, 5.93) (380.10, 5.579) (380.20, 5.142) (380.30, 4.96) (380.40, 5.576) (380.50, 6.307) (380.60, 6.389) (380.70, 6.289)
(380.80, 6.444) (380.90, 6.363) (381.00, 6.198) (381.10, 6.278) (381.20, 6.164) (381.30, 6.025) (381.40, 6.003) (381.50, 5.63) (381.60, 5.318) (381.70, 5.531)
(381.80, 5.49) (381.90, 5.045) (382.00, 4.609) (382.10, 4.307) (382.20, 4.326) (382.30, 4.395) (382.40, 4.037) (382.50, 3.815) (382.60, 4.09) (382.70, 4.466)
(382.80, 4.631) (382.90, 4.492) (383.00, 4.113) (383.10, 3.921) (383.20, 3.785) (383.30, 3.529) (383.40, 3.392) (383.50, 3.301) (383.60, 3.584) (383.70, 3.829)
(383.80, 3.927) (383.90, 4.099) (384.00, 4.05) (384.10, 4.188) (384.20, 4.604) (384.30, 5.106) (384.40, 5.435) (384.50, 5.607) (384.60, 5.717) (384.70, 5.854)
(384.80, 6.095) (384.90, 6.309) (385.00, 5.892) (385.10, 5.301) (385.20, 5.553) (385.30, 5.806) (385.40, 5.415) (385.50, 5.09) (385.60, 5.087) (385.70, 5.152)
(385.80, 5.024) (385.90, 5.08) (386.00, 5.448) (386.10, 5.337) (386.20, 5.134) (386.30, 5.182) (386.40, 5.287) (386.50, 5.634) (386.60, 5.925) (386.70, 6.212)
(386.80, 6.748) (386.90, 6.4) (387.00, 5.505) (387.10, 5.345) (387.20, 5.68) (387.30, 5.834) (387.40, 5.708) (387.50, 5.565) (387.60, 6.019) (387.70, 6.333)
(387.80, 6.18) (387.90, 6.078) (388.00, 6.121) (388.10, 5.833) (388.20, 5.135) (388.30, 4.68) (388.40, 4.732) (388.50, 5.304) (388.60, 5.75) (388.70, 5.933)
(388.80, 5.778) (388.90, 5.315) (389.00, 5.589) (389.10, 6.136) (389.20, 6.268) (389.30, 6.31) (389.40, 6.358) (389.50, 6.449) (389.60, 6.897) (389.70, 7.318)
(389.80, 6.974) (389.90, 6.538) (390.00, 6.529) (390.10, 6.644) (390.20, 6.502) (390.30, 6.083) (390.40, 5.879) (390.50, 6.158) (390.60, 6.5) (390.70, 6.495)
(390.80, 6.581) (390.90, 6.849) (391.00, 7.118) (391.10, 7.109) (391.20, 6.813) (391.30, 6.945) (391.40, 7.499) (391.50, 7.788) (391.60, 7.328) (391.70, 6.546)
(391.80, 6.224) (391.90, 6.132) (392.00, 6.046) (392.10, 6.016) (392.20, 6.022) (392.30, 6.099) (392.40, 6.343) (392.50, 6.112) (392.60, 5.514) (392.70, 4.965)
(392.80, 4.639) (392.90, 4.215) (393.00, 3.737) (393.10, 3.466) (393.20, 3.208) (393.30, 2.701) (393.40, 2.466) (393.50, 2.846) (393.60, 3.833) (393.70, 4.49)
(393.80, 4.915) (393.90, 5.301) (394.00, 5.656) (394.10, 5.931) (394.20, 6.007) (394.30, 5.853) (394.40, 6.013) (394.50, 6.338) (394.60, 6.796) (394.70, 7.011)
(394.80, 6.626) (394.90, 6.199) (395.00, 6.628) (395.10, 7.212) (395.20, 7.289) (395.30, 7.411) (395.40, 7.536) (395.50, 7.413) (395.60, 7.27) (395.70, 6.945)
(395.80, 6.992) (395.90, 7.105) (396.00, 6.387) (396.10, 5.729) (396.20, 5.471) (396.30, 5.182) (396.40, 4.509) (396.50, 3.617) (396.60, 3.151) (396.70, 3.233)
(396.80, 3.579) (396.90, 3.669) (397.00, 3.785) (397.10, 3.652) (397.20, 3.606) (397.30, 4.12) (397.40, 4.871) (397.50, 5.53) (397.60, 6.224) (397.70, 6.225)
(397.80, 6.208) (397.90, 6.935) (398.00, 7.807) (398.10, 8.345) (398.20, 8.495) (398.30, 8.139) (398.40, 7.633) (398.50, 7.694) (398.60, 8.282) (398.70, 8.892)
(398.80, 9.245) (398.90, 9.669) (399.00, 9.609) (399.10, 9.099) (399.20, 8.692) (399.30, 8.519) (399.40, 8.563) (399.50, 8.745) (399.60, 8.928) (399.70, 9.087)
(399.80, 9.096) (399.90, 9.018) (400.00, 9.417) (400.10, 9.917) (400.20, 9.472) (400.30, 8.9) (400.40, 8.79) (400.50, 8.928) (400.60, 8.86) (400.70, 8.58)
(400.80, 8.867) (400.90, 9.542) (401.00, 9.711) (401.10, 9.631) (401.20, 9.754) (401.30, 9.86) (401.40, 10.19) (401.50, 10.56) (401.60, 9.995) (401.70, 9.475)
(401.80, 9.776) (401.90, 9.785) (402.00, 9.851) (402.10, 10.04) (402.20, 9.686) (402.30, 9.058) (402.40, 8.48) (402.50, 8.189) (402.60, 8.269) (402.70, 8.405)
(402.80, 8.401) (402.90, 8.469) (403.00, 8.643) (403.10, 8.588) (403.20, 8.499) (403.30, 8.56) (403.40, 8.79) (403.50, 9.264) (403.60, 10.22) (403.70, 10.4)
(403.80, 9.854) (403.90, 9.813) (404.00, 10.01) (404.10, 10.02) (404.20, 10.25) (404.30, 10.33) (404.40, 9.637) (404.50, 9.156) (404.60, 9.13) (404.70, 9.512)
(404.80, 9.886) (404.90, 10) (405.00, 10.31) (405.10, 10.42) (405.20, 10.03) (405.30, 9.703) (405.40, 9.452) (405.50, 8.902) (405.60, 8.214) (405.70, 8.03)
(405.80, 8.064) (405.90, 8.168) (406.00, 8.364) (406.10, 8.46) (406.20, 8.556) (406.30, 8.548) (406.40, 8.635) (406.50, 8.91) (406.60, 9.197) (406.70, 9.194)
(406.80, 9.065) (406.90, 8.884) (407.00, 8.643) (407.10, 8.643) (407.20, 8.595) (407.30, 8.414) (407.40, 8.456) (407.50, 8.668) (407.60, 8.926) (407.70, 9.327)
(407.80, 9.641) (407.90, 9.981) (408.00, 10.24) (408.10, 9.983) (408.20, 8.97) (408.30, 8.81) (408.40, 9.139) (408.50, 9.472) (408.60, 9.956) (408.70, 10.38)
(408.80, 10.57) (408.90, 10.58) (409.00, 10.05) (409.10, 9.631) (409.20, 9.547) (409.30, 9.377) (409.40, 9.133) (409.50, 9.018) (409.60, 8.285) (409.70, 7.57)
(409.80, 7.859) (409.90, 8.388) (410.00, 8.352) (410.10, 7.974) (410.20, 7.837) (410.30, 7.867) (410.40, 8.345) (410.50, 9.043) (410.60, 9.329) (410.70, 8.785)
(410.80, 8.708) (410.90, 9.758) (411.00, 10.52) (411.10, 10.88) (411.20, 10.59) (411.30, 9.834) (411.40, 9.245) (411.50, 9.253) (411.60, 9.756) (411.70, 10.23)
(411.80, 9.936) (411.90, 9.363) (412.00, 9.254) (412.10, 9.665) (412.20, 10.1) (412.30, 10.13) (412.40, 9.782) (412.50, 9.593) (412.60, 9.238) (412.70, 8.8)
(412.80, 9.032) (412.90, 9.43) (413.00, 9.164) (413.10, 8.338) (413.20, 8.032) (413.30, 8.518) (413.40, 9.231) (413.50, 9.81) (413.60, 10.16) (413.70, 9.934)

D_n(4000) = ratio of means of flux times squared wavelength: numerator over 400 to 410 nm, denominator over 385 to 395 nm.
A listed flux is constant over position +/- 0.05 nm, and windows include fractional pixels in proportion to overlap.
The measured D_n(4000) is 1.72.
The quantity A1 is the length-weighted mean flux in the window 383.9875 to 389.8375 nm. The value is 5.68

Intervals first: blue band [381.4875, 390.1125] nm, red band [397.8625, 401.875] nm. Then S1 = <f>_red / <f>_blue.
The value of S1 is 1.70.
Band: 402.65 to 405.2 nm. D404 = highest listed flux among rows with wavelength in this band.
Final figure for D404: 10.42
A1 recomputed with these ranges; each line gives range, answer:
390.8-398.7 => 5.86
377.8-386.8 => 5.33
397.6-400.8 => 8.54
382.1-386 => 4.69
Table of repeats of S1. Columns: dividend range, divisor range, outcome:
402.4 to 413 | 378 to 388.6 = 1.72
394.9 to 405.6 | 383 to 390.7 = 1.49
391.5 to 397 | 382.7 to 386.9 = 1.11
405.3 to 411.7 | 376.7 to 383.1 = 1.60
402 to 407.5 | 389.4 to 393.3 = 1.49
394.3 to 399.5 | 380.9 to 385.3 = 1.35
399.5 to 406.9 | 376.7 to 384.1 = 1.71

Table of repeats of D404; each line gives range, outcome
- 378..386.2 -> 7.268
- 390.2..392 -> 7.788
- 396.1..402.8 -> 10.56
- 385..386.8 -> 6.748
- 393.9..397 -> 7.536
